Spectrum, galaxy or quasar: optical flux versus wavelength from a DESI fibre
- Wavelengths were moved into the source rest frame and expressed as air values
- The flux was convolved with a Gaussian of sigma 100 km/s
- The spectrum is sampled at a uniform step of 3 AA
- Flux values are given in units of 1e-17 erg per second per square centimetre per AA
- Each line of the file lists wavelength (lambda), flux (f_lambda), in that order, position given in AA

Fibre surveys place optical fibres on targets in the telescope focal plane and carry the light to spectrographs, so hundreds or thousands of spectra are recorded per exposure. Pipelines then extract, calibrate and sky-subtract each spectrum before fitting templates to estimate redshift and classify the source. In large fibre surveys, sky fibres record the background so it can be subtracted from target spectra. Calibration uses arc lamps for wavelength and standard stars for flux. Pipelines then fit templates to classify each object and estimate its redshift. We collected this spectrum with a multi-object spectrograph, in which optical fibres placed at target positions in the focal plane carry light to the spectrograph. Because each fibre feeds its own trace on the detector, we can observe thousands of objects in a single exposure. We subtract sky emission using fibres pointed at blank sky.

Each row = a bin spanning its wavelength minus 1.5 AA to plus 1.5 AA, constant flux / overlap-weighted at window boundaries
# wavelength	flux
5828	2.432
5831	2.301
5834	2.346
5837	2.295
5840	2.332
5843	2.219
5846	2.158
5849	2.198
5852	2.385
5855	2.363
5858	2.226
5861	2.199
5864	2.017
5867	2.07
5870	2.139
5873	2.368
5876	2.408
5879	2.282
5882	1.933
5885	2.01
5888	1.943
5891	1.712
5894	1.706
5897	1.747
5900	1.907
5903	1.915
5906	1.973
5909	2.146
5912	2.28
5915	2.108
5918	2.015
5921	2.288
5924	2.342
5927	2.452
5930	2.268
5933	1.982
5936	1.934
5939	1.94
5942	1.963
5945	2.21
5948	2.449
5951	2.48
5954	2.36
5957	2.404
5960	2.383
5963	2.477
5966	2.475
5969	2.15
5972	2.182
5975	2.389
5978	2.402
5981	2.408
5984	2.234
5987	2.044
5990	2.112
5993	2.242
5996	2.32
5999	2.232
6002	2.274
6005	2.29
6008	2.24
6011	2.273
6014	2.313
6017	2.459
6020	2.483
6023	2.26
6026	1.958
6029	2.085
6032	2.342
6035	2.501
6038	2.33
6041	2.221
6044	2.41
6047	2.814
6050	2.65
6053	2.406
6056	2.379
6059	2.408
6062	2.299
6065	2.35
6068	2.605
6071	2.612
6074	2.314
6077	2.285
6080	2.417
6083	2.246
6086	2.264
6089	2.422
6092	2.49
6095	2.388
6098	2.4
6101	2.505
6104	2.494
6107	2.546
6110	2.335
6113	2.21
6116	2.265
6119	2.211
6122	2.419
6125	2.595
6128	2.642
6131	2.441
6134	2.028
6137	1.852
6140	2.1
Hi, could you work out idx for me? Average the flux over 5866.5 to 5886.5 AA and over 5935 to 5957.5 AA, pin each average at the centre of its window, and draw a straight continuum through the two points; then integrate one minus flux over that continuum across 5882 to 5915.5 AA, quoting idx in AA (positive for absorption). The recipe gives 3.8 AA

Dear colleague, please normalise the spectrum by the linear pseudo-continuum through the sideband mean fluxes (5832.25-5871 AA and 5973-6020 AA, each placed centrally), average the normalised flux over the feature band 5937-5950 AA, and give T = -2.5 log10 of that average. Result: 0.06 mag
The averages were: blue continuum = 2.23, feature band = 2.15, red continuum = 2.29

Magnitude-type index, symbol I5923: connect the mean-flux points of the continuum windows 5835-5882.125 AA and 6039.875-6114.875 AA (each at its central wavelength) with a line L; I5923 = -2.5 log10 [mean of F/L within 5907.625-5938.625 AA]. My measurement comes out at 0.06 mag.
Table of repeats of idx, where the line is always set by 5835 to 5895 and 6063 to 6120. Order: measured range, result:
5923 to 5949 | 0.8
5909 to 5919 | 0.3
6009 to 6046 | 0.2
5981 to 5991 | 0.5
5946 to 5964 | -1.4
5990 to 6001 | 0.2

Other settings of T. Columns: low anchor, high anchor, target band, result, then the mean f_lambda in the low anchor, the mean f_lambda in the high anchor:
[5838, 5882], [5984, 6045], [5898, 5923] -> 0.08 mag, 2.23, 2.27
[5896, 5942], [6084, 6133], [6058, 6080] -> -0.03 mag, 2.09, 2.41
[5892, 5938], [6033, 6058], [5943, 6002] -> -0.03 mag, 2.07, 2.46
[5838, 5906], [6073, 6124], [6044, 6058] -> -0.10 mag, 2.1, 2.37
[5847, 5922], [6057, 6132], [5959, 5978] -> -0.06 mag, 2.09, 2.41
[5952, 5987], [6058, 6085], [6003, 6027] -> 0.03 mag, 2.34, 2.39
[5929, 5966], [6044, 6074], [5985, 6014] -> 0.06 mag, 2.25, 2.49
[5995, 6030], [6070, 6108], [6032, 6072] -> -0.05 mag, 2.27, 2.41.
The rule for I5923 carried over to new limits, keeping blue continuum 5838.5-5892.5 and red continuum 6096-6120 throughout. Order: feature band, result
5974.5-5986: -0.037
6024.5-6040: 0.032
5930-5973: -0.002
